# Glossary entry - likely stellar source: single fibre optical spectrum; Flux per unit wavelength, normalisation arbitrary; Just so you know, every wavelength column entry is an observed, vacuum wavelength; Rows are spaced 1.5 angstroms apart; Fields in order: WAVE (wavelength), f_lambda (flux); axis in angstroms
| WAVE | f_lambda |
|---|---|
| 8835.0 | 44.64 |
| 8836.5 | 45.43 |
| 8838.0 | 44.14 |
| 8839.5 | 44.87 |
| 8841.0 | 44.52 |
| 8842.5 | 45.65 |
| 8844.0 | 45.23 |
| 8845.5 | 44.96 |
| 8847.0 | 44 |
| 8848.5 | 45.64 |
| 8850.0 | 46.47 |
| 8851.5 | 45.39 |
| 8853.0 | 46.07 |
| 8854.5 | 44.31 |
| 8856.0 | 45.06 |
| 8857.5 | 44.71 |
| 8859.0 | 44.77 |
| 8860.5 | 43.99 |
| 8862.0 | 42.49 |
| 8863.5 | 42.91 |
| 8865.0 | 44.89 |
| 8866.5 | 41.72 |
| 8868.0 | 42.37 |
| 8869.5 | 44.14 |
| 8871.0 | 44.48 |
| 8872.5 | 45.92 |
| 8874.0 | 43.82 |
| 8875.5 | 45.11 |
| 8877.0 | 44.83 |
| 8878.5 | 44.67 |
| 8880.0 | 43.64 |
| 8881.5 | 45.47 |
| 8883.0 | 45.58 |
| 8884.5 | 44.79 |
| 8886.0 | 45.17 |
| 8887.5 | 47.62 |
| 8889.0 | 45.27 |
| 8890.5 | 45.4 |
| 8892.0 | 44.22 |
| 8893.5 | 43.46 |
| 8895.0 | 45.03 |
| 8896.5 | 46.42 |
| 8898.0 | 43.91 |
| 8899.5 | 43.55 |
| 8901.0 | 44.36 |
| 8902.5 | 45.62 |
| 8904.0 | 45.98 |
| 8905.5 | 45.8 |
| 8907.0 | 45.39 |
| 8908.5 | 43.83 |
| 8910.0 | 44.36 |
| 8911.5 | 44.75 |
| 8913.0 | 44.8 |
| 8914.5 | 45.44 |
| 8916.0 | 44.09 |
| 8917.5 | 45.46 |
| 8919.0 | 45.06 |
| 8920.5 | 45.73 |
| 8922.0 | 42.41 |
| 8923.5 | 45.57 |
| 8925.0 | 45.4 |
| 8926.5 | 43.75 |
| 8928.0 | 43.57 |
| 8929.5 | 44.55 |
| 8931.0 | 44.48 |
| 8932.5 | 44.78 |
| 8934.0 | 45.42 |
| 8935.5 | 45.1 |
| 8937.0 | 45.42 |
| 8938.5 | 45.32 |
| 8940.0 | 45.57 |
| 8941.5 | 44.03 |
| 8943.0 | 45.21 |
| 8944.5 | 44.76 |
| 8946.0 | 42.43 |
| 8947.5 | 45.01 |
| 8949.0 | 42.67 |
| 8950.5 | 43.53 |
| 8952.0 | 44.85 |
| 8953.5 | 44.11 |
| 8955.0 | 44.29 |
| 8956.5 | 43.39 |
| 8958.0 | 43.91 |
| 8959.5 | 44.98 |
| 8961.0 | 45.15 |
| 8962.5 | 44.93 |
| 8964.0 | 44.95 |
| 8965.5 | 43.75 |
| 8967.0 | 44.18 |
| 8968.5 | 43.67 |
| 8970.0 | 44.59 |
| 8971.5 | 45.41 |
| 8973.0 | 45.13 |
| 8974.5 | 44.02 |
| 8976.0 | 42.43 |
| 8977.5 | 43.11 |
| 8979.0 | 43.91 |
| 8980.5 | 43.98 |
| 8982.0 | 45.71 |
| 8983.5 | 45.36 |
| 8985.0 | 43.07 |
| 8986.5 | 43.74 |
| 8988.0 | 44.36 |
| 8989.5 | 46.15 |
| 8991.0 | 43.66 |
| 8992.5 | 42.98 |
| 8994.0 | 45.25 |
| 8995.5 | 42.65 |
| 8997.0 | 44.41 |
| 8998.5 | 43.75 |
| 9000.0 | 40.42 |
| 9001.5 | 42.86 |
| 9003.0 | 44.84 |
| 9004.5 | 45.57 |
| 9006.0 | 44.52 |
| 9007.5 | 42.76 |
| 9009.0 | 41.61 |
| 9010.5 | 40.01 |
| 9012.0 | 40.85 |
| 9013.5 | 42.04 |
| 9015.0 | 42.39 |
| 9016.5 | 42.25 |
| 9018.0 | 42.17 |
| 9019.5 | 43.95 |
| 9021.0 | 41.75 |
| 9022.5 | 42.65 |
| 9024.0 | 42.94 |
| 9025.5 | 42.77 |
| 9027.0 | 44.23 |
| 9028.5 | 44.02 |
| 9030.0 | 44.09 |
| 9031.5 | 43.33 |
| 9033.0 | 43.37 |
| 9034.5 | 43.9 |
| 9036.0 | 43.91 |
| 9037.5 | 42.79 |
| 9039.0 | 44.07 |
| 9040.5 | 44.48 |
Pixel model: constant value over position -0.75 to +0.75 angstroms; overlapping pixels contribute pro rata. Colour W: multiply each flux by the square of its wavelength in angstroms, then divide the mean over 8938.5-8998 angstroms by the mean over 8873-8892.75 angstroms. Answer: 1.00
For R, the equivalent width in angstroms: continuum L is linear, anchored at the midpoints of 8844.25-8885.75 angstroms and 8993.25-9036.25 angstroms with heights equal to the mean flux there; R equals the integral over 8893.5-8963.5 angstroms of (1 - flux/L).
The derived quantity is -1.2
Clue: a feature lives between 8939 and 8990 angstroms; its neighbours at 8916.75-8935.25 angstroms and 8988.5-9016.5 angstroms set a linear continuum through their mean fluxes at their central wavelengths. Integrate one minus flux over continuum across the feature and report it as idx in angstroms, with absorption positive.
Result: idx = -0.5 angstroms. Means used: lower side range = 44.7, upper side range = 43.1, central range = 44.3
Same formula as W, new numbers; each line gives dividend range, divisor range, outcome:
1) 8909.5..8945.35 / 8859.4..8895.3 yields 1.02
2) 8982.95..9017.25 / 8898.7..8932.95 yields 0.99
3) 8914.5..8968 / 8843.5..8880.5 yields 1.02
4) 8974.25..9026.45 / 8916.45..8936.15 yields 0.98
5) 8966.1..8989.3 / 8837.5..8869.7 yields 1.02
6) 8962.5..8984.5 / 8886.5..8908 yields 1.00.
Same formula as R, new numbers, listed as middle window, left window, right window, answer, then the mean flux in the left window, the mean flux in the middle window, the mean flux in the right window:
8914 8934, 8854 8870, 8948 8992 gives -0.29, 43.7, 44.7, 44.2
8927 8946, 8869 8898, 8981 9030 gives -0.21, 45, 44.7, 43.3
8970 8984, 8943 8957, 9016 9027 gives -0.26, 44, 44.3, 42.8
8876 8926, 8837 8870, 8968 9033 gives -0.89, 44.5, 44.9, 43.5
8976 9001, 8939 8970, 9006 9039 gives -0.17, 44.3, 43.9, 42.8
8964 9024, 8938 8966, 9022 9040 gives 0.58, 44.4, 43.5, 43.5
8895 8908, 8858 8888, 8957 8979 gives -0.22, 44.4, 45.1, 44.3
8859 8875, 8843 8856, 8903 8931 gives 0.49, 45.3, 43.7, 44.8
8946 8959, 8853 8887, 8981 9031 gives -0.05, 44.4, 43.9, 43.3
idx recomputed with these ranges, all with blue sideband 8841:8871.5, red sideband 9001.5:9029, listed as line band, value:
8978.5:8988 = -0.3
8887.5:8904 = -0.3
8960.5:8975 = -0.4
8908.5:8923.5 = -0.3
